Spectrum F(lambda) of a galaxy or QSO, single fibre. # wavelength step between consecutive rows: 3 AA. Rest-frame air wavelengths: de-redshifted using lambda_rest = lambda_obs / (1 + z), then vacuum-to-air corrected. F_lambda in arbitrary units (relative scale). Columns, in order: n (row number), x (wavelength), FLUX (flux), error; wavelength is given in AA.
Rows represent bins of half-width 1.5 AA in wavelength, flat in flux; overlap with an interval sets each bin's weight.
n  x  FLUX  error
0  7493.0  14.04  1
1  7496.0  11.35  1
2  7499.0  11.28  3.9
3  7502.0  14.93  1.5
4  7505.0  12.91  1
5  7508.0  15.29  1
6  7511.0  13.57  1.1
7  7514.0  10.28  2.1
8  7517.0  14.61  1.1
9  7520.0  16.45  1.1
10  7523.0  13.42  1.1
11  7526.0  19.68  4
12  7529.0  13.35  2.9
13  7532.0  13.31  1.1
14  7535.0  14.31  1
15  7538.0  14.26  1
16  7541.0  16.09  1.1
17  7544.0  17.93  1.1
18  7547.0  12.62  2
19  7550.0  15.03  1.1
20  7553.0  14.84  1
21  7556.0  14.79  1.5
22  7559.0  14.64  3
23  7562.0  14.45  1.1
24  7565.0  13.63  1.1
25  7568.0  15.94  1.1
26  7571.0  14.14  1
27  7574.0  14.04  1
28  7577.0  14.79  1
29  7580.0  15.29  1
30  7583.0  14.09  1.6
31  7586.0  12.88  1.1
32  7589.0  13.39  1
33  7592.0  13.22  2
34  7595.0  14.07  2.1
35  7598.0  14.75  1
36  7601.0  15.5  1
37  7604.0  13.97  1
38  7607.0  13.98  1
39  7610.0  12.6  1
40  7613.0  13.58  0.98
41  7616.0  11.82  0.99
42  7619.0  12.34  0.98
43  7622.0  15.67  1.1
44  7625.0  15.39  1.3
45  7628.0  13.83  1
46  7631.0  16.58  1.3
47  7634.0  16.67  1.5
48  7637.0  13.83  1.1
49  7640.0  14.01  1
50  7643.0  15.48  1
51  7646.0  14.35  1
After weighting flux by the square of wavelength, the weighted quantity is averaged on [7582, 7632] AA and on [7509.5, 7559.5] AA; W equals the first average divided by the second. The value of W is 0.97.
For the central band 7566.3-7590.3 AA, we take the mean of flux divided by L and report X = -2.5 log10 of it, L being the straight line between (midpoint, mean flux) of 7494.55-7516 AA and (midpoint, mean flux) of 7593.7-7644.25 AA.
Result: -0.04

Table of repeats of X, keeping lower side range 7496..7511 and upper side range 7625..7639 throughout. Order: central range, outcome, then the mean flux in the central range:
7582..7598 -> 0.075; 13.6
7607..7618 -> 0.164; 12.8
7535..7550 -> -0.089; 15.1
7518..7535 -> -0.109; 15.1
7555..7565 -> -0.022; 14.5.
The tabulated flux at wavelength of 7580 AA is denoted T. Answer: 15.29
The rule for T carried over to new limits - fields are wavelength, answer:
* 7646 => 14.35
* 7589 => 13.39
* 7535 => 14.31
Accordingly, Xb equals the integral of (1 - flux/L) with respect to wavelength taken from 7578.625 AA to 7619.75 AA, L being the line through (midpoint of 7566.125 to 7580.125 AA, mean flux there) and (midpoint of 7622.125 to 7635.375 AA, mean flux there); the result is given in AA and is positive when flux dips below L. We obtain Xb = 3.95 AA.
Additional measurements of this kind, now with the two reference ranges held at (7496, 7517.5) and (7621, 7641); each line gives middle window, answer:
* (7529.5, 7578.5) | -2.79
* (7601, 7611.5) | 0.67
